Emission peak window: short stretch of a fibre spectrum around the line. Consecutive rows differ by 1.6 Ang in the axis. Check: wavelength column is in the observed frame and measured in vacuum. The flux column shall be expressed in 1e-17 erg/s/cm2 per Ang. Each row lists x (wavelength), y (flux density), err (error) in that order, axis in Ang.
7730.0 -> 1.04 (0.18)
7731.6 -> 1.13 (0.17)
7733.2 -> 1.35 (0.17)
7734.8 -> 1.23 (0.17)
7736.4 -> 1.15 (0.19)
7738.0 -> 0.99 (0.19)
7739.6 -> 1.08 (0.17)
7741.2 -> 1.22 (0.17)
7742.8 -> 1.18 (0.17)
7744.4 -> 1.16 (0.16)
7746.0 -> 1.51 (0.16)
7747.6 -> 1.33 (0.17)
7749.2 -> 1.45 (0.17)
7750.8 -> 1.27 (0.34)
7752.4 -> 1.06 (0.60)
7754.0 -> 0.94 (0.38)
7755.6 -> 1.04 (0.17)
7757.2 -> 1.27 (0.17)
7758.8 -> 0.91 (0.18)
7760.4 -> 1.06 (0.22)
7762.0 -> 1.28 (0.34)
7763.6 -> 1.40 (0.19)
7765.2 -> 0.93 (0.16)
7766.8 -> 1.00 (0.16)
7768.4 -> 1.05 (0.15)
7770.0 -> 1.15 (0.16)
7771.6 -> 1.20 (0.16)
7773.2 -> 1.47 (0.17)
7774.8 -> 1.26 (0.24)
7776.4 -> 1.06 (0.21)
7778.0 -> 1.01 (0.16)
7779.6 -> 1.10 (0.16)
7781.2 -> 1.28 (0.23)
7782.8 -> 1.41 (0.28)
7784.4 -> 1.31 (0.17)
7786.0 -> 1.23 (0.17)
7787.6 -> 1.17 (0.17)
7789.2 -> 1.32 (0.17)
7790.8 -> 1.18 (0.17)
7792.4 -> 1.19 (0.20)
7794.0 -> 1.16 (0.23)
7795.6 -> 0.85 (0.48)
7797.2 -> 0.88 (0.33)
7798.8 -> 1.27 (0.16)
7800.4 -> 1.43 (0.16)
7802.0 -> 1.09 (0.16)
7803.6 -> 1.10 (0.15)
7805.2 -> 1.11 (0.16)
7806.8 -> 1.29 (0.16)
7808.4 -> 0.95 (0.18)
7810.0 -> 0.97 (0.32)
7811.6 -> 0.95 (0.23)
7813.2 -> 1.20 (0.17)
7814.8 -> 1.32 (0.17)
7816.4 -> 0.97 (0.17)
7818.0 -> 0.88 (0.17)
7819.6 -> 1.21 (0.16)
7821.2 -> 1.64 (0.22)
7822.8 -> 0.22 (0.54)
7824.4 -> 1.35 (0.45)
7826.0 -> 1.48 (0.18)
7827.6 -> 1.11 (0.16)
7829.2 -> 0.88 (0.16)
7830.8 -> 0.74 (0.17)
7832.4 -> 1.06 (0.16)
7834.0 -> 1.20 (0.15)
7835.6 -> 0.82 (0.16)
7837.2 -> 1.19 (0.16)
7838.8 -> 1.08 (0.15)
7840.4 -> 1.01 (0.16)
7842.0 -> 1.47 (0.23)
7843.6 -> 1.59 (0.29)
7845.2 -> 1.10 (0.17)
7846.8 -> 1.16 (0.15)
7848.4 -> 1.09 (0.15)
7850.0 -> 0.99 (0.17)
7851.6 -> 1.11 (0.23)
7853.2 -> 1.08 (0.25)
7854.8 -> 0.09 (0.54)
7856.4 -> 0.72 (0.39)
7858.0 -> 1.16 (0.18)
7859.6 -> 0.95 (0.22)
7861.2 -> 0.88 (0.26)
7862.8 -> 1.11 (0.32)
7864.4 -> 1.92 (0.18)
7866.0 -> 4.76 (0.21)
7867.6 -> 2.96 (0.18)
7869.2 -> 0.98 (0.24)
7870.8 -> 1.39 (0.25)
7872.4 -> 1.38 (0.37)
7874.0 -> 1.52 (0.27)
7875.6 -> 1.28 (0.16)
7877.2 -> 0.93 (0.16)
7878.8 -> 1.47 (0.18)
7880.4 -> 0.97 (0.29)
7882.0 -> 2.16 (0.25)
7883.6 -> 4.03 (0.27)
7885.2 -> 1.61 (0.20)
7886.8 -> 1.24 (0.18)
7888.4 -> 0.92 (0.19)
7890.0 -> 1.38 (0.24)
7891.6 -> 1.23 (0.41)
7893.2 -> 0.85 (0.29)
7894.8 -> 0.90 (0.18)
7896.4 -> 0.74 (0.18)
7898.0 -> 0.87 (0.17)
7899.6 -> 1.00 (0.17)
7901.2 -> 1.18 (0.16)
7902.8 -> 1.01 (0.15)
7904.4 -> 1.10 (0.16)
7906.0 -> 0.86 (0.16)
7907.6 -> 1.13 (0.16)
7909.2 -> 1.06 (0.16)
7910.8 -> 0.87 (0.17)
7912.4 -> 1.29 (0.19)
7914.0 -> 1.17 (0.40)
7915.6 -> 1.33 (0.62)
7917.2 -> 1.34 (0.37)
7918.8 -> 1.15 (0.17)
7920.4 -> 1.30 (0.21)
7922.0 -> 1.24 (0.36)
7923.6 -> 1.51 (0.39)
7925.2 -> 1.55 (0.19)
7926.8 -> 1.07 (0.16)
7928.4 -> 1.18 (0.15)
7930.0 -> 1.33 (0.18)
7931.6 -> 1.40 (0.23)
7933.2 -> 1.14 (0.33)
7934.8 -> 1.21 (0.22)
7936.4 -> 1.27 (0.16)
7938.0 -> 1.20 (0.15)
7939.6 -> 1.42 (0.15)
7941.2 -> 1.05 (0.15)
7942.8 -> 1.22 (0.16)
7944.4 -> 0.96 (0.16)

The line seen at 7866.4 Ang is [S II]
